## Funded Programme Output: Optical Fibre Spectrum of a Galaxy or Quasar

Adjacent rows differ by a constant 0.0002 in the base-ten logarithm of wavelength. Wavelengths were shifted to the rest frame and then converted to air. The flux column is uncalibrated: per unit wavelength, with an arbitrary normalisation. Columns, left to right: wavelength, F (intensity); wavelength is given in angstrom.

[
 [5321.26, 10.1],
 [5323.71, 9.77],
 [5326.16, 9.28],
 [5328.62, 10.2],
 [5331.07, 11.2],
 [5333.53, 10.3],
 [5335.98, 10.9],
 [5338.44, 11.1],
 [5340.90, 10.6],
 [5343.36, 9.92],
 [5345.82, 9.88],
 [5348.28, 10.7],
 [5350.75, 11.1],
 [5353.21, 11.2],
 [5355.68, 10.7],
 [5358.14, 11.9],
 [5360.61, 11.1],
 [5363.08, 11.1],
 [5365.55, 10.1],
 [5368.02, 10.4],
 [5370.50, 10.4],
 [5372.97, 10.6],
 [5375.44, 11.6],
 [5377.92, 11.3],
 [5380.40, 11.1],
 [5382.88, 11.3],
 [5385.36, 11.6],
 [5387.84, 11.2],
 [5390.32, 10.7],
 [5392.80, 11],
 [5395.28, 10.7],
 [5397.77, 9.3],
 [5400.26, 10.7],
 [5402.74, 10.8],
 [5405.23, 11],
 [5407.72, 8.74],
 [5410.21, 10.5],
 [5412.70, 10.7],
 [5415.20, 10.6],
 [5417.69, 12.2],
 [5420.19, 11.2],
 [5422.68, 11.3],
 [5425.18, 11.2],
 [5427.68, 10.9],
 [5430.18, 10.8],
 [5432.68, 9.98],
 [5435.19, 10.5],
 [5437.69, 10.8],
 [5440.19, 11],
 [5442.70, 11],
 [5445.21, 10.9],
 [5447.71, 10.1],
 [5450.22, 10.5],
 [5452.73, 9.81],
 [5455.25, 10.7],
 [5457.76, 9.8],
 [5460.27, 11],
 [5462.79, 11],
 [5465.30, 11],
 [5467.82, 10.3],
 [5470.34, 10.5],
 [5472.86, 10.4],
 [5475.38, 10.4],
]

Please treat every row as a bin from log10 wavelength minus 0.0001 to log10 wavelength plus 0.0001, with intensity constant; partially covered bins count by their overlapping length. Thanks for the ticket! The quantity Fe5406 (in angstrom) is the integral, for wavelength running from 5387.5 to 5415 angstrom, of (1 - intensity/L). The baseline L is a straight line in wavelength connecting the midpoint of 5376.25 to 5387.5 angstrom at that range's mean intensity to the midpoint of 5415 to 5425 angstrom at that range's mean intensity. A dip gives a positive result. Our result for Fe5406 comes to 2.2 angstrom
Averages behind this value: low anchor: 11.3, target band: 10.5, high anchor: 11.4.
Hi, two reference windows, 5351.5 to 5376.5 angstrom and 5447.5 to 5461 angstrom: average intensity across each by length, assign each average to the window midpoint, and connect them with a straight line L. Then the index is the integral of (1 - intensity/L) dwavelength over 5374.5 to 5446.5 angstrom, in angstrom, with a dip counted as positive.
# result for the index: -1.7 angstrom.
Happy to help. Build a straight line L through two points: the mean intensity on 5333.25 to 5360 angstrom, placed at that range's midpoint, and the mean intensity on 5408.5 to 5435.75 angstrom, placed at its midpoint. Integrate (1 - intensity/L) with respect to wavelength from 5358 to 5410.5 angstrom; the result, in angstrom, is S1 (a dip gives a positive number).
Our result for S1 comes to 0.3 angstrom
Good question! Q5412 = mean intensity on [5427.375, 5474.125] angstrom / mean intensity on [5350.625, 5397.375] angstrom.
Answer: 1.0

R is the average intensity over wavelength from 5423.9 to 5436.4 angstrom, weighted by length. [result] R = 10.7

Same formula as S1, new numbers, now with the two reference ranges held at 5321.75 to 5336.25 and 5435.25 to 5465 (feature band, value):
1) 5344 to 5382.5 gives -2.0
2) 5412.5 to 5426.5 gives -1.0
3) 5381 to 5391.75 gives -0.8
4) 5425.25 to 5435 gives -0.1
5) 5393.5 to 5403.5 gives 0.1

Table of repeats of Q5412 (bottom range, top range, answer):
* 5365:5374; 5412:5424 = 1.08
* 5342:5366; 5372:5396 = 1.03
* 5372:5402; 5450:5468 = 0.96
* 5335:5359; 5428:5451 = 0.99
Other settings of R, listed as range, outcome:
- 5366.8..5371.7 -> 10.4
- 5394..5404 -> 10.4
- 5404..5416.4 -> 10.3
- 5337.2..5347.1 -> 10.4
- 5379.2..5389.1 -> 11.3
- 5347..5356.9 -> 10.9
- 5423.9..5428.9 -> 11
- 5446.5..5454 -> 10.1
